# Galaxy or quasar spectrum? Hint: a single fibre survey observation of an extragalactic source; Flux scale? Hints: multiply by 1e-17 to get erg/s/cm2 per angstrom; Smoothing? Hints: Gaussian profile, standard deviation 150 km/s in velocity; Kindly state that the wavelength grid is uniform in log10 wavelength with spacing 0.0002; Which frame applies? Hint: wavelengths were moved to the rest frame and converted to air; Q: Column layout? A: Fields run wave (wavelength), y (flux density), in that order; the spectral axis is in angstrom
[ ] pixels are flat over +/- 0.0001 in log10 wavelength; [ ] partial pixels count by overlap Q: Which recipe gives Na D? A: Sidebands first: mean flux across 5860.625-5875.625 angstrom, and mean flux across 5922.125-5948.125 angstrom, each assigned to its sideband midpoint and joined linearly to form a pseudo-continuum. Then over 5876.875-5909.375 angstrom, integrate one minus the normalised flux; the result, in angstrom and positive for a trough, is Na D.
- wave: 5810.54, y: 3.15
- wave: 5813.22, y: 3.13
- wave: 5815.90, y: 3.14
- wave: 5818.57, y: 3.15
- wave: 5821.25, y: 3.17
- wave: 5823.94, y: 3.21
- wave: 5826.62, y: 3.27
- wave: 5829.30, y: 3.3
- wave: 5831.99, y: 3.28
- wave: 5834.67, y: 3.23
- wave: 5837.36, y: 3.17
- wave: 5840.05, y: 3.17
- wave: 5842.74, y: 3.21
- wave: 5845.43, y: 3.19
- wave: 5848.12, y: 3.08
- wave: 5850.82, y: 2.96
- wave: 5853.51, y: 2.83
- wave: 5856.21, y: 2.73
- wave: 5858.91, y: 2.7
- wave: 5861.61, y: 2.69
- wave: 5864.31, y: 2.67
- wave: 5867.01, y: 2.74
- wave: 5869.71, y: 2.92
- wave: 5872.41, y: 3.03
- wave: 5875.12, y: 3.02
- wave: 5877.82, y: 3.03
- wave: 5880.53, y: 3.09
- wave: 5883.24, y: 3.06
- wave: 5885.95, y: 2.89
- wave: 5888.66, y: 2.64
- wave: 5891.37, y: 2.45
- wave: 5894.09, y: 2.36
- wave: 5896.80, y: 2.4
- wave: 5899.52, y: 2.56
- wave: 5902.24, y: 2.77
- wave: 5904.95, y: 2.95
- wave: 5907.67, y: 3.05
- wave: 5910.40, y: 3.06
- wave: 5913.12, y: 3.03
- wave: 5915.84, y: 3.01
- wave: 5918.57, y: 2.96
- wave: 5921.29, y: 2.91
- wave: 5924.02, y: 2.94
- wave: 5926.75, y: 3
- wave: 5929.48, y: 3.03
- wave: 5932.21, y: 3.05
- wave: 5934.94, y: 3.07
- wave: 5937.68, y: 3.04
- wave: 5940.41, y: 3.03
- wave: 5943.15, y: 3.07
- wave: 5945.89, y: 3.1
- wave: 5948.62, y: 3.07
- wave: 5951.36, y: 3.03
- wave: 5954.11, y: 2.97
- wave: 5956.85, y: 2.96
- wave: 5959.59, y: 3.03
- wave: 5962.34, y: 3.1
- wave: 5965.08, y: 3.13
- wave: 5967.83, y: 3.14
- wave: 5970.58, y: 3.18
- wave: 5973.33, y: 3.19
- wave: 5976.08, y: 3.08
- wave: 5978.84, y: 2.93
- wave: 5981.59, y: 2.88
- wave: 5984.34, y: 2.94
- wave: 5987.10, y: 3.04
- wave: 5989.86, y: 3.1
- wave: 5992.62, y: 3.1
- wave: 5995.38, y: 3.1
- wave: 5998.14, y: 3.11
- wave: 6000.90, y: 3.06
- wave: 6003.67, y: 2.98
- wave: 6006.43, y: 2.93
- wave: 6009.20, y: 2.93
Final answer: 1.6 angstrom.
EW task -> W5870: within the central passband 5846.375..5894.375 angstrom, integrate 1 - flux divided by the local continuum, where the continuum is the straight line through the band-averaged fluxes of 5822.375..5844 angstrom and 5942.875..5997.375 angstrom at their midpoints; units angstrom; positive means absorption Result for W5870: 5.2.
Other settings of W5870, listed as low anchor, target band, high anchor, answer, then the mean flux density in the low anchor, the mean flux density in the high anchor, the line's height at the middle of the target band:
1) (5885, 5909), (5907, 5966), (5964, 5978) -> -2.29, 2.67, 3.13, 2.92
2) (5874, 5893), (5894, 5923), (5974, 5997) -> 0.66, 2.87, 3.03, 2.91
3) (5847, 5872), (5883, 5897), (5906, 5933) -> 1.41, 2.82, 3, 2.91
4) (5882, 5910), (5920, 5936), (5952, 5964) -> -0.69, 2.72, 3.02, 2.88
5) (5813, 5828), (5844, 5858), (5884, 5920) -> 0.39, 3.18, 2.78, 3.03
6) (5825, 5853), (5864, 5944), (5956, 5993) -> 5.70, 3.18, 3.06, 3.12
